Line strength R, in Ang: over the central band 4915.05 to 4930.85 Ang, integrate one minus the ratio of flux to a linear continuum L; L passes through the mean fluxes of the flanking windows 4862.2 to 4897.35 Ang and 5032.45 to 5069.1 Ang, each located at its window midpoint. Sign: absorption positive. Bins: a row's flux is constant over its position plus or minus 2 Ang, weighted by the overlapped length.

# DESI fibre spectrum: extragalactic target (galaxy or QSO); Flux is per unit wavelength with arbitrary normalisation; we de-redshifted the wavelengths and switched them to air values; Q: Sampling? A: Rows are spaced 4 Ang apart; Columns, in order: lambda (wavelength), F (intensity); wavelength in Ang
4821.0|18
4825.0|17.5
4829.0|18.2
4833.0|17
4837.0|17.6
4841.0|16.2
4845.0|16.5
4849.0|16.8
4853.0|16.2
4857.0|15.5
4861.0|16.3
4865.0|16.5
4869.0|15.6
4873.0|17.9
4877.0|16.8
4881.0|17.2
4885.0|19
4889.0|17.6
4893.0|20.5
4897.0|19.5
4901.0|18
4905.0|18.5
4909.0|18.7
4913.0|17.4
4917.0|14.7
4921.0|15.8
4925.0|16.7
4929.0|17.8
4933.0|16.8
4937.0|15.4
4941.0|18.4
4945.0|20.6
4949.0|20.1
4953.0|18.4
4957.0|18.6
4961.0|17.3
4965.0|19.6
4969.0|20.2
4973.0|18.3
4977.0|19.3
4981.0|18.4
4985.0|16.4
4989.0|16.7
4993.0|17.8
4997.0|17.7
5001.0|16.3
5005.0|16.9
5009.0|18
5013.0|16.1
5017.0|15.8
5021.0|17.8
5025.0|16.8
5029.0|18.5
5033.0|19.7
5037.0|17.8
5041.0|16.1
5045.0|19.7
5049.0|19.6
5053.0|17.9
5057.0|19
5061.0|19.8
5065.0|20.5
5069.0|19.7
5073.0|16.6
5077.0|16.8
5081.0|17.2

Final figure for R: 1.57 Ang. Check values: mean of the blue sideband 17.7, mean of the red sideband 18.9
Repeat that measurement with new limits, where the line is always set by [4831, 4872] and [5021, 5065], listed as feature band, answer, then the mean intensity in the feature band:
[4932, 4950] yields -0.82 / 18.2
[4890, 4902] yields -1.67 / 19.3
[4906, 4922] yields 0.30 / 16.8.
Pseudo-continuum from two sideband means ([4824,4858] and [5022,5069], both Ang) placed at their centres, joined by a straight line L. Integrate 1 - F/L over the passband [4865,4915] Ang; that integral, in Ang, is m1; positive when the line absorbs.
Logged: -2.0 Ang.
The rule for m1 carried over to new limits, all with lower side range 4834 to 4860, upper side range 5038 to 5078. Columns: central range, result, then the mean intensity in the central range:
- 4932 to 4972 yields -2.4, 18.6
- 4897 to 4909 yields -1.1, 18.5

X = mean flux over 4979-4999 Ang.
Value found 17.4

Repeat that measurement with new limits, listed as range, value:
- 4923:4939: 16.7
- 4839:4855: 16.4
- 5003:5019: 16.7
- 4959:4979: 18.9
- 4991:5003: 17.3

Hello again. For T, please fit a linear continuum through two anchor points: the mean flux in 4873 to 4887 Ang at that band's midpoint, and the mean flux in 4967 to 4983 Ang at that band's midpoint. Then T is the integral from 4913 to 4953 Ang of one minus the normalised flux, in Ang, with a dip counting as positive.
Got 2.26 Ang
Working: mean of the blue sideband 17.7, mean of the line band 17.4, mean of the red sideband 19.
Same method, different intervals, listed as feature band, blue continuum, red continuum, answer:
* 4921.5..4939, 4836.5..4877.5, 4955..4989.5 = 1.1 Ang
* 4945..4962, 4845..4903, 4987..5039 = -1.5 Ang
